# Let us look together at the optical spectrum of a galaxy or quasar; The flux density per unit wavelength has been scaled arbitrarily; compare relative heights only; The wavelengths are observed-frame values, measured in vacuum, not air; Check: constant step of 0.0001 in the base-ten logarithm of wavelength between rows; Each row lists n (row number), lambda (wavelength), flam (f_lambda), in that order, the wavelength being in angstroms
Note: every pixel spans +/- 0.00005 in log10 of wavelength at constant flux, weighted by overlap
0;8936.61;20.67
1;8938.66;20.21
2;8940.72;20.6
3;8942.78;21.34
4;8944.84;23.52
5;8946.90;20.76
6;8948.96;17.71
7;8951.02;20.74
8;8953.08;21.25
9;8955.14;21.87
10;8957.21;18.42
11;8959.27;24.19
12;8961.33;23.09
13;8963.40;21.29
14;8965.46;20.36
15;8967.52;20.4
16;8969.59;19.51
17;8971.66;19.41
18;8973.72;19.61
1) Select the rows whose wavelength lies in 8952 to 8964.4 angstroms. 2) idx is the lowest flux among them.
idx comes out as 18.42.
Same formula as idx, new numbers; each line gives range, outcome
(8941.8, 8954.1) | 17.71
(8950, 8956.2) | 20.74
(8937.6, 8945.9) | 20.21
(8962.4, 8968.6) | 20.36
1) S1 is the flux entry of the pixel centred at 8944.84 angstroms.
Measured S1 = 23.52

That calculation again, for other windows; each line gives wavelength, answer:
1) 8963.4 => 21.29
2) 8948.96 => 17.71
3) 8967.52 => 20.4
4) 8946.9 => 20.76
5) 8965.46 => 20.36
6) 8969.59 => 19.51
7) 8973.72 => 19.61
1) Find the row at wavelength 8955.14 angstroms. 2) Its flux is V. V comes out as 21.87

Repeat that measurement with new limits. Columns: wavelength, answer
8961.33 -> 23.09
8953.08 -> 21.25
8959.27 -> 24.19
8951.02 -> 20.74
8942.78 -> 21.34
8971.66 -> 19.41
